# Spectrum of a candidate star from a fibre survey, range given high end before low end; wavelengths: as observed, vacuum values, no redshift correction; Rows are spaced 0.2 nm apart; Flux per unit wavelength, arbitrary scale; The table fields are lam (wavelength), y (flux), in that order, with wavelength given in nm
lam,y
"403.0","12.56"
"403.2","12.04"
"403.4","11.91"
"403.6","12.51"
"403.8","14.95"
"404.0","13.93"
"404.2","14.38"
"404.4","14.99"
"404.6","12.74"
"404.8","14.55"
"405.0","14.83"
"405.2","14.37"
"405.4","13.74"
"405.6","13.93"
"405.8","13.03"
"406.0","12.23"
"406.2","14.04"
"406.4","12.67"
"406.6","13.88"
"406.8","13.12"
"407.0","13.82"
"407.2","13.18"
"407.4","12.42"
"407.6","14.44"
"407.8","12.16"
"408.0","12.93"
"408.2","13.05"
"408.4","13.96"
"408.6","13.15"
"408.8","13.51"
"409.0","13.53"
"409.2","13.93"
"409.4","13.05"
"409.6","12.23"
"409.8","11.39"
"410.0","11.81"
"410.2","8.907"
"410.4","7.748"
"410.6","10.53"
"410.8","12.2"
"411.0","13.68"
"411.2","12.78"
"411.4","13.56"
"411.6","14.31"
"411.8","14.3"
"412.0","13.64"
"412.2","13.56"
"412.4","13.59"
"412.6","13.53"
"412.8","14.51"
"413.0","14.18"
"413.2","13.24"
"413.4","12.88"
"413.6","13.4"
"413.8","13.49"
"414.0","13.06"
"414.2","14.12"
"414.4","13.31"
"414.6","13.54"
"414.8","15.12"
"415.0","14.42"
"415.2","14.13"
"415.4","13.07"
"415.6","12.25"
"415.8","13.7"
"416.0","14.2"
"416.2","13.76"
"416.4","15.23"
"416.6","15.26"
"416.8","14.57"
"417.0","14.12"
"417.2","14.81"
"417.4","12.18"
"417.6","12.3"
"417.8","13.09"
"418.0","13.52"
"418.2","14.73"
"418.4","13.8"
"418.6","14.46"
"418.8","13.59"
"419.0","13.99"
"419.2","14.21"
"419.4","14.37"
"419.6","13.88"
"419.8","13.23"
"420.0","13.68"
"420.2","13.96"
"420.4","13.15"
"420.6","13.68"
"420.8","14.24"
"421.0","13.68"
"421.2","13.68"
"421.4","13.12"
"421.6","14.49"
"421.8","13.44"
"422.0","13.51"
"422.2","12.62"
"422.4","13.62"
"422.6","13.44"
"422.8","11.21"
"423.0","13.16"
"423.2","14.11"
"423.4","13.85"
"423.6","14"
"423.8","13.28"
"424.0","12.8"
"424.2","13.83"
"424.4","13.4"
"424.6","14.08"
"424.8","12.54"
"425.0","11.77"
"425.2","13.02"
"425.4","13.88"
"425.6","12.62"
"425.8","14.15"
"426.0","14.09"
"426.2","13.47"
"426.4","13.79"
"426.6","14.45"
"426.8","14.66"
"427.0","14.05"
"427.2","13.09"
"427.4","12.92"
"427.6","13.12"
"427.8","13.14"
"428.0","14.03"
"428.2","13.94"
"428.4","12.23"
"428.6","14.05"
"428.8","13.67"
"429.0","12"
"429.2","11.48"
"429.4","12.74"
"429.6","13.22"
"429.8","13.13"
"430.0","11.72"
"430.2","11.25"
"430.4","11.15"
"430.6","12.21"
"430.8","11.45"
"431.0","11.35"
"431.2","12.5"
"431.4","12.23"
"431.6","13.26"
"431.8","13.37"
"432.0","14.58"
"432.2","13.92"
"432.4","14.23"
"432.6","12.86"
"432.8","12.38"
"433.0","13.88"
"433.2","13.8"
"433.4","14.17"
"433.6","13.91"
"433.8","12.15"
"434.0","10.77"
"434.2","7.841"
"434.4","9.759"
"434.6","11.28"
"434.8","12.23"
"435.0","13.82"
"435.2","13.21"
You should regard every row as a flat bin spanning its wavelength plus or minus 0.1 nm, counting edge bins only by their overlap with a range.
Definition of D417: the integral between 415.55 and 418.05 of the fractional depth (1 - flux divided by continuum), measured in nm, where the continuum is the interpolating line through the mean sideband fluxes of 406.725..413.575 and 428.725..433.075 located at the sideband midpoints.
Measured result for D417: -0.19 nm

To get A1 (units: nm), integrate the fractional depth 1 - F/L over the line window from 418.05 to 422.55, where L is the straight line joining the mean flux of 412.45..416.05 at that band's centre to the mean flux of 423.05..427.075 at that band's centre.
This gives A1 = -0.05 nm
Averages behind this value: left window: 13.7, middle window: 13.8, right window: 13.6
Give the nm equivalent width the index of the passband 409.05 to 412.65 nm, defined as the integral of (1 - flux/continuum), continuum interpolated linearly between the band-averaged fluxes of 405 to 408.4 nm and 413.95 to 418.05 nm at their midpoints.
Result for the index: 0.288 nm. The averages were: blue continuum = 13.4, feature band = 12.5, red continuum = 13.8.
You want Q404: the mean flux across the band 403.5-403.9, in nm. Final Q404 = 13.7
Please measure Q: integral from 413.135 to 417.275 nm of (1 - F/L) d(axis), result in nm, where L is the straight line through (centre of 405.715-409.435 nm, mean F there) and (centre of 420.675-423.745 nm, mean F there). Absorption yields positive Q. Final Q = -0.16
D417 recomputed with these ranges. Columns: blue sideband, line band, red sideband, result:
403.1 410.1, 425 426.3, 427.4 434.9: -0.07 nm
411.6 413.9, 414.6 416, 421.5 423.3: -0.02 nm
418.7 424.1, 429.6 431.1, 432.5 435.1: 0.09 nm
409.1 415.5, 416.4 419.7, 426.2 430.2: -0.22 nm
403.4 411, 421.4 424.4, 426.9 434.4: -0.13 nm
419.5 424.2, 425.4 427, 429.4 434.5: -0.11 nm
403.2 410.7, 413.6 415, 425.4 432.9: -0.08 nm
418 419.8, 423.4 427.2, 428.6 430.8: -0.16 nm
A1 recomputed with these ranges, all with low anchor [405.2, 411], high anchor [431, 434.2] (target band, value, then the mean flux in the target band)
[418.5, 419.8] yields -0.12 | 14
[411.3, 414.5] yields -0.23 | 13.7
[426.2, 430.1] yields -0.09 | 13.2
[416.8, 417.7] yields -0.05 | 13.5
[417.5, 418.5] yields -0.05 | 13.5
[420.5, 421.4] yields -0.06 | 13.7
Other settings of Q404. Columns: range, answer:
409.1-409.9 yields 12.6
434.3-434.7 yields 10.5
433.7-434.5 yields 10.1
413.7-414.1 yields 13.3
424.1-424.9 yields 13.5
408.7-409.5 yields 13.5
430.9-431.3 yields 11.9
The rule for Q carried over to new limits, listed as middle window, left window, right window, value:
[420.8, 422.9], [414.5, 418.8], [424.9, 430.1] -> 0.04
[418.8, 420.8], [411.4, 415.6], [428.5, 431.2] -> -0.10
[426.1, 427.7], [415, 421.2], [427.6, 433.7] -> -0.06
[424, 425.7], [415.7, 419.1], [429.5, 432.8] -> 0.02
